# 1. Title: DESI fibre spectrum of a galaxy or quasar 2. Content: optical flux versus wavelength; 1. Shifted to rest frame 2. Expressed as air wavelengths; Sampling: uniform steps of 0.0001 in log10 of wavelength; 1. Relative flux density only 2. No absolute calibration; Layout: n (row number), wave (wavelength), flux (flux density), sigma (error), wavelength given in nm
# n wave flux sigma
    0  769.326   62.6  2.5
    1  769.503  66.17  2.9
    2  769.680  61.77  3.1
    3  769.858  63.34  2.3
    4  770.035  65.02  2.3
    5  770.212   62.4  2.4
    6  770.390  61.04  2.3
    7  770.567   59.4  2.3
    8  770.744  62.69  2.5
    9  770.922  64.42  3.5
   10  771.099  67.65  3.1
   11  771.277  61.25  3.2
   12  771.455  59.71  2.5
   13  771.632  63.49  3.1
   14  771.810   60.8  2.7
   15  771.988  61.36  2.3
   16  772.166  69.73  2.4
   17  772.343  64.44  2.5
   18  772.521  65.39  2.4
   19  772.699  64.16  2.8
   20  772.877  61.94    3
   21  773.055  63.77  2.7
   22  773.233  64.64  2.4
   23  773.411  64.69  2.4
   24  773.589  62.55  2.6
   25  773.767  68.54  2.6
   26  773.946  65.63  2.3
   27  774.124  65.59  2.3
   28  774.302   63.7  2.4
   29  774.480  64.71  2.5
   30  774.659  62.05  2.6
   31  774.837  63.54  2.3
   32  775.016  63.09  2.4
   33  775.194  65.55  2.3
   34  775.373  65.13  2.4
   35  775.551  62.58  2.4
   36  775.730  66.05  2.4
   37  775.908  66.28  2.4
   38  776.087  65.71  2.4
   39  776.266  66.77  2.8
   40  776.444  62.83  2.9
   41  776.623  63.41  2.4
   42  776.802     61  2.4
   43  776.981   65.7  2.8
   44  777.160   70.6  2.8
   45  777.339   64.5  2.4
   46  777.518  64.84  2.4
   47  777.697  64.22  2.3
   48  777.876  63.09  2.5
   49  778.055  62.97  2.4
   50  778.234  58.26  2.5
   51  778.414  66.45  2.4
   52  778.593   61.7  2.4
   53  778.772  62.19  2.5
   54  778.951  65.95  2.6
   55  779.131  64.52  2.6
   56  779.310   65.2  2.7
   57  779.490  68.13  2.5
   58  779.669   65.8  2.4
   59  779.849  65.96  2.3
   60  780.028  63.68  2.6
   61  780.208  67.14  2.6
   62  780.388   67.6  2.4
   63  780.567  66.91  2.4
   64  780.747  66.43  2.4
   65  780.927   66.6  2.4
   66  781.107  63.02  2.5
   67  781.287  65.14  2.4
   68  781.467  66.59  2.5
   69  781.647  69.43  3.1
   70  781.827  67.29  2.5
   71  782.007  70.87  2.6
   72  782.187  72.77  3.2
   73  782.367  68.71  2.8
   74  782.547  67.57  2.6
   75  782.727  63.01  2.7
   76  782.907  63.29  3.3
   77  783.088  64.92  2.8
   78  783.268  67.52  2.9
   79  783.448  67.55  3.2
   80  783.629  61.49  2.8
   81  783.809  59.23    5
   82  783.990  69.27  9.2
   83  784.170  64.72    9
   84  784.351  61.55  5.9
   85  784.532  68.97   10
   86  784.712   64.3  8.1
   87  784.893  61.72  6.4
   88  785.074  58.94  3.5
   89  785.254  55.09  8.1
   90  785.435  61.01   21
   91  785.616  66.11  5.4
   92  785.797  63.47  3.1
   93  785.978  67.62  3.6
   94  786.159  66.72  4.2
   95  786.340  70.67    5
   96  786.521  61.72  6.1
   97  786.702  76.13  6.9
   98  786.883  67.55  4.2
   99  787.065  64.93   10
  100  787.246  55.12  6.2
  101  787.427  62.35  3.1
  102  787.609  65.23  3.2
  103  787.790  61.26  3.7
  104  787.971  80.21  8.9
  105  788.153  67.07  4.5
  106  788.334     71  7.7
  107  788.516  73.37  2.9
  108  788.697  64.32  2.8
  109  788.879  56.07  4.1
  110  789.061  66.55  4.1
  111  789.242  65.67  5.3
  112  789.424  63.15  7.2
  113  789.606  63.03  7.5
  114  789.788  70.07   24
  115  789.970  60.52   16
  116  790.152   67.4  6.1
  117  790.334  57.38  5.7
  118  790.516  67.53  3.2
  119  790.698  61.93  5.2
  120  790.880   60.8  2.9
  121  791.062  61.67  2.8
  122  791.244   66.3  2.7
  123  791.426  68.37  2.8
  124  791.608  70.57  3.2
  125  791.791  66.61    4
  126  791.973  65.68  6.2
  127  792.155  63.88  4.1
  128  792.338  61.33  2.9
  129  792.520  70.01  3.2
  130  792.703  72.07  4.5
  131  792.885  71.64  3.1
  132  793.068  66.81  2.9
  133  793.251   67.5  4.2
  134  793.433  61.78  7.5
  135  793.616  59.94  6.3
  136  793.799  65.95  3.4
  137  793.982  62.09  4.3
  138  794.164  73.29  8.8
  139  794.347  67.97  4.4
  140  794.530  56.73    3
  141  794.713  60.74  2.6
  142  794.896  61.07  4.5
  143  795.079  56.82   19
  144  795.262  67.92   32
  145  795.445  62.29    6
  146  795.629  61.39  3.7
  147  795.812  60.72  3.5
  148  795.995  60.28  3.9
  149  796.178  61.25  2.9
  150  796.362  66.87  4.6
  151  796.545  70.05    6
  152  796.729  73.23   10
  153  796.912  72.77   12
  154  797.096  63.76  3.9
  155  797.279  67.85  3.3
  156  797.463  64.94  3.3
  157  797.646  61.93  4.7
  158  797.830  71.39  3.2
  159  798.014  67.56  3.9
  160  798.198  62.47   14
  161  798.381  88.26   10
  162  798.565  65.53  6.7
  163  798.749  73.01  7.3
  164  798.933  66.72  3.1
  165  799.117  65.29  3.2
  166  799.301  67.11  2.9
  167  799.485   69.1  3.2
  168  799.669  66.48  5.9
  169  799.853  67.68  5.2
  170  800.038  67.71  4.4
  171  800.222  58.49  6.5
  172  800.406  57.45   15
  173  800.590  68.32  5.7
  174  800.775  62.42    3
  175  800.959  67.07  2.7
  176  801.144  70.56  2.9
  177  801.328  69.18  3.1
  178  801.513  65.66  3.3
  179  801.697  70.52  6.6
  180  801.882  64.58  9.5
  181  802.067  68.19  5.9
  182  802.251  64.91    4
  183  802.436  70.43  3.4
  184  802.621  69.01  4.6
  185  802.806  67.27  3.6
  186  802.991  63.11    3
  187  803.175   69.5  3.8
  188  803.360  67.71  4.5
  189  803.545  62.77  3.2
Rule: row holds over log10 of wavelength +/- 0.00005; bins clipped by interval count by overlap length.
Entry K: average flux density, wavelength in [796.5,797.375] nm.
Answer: 69.5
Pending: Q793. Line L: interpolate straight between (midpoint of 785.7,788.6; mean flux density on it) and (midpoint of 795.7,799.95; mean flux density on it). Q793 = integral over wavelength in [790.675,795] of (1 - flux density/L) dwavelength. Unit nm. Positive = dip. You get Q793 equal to 0.14 nm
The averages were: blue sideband 67.1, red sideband 67.5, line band 65.2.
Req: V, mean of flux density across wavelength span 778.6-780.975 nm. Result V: 65.7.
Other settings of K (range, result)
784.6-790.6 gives 65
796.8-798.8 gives 69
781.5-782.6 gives 69.4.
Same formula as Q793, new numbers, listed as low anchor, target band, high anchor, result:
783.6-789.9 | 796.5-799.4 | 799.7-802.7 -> -0.12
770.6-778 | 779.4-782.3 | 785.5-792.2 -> -0.10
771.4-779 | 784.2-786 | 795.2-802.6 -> 0.07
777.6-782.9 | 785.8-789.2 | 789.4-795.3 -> -0.07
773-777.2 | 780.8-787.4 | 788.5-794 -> -0.04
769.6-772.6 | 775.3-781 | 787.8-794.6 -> -0.07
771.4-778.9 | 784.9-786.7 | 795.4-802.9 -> 0.04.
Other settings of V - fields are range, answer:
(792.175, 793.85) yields 66.2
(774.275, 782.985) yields 65.3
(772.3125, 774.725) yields 64.4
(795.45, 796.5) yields 62.5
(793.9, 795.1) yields 63.1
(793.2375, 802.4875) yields 66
